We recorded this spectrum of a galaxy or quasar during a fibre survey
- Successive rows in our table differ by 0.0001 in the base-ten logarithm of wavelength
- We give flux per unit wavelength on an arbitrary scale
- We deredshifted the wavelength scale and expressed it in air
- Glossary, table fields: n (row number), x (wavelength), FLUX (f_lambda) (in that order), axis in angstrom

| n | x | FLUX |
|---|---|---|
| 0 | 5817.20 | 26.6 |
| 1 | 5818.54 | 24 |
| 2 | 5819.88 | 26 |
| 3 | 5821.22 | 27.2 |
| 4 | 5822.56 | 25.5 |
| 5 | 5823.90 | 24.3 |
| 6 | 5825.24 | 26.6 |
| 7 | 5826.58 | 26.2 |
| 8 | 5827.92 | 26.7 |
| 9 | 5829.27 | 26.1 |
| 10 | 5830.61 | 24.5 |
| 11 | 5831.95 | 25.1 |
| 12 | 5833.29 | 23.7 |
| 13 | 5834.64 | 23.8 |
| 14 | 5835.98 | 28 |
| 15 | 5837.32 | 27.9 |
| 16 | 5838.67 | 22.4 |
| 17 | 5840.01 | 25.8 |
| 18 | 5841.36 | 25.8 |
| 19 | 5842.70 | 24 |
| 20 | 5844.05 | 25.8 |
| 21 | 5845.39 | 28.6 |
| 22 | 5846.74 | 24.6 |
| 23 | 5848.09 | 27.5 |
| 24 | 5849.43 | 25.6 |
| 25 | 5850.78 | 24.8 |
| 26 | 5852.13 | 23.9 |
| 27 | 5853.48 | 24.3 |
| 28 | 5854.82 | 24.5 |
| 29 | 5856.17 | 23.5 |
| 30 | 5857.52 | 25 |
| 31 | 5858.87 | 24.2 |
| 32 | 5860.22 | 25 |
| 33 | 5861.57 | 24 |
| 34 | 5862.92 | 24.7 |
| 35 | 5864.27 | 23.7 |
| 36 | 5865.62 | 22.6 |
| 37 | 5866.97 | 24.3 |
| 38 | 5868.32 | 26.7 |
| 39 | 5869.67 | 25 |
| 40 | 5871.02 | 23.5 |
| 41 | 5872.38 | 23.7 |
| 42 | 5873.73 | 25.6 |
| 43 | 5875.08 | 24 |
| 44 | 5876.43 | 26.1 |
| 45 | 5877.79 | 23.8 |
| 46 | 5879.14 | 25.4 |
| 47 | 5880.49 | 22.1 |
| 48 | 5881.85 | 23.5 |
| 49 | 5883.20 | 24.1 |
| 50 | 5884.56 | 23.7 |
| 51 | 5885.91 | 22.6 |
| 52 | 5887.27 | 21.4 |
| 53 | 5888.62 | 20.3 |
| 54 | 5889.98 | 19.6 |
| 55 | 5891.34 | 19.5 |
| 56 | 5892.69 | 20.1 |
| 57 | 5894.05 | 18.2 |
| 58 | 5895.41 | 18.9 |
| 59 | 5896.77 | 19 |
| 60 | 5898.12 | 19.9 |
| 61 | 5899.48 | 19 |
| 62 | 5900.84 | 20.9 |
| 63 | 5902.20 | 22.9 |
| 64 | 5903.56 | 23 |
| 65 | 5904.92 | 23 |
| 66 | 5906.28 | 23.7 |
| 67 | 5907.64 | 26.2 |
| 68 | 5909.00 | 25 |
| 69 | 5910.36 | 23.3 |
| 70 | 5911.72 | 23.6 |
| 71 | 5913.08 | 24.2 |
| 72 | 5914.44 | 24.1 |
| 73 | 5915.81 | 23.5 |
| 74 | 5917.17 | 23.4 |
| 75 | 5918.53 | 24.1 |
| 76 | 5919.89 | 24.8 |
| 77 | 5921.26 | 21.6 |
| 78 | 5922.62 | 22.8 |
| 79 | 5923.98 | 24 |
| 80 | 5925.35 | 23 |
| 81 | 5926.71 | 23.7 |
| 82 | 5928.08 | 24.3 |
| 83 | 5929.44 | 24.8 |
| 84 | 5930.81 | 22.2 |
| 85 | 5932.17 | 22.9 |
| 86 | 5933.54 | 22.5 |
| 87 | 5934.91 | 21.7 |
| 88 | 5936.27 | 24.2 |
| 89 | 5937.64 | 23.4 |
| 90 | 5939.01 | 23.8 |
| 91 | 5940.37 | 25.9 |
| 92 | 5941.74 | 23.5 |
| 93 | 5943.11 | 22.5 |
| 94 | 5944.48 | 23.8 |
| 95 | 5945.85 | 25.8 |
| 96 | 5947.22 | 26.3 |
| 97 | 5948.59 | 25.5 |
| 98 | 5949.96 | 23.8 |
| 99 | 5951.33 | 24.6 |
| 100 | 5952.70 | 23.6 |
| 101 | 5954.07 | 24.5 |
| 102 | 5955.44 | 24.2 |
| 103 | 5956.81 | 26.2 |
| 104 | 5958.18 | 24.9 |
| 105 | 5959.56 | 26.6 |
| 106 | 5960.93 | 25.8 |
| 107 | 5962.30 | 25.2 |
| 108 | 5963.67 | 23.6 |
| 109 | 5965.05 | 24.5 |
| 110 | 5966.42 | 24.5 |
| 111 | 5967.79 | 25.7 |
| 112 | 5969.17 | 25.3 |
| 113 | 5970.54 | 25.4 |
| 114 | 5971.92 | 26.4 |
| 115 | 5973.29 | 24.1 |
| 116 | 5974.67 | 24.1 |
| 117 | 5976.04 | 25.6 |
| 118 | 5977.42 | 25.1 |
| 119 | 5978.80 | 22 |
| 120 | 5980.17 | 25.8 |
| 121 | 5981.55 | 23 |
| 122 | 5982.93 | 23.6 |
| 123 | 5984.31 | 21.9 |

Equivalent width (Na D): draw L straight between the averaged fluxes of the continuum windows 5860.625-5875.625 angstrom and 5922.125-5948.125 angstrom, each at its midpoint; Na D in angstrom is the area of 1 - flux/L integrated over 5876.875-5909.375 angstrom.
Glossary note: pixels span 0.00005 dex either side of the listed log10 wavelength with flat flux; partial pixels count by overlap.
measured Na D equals 3.0 angstrom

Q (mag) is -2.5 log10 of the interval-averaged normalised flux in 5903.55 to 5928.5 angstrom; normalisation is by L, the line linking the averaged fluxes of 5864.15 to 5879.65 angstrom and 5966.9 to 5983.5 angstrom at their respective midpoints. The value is 0.04 mag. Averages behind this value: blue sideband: 24.6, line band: 23.8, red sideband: 24.7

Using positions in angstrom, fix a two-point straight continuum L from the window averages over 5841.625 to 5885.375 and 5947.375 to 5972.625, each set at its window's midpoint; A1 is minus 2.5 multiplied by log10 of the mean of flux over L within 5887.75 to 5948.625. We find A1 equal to 0.093 mag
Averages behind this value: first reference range 24.6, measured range 22.8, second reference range 25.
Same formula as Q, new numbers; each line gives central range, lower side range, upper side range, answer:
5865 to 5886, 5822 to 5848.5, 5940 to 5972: 0.05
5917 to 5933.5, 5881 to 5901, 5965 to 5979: -0.05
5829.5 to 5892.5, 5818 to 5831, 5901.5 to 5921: 0.03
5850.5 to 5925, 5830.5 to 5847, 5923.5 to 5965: 0.08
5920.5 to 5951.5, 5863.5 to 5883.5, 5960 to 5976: 0.05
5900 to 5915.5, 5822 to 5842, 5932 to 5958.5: 0.05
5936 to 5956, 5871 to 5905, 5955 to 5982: -0.01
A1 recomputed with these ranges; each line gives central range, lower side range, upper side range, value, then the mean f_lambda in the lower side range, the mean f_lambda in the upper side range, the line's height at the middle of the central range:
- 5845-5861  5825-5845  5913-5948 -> 0.01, 25.5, 23.7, 25.2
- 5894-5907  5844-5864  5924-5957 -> 0.17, 25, 24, 24.5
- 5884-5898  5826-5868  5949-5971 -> 0.23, 25.1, 24.9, 25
